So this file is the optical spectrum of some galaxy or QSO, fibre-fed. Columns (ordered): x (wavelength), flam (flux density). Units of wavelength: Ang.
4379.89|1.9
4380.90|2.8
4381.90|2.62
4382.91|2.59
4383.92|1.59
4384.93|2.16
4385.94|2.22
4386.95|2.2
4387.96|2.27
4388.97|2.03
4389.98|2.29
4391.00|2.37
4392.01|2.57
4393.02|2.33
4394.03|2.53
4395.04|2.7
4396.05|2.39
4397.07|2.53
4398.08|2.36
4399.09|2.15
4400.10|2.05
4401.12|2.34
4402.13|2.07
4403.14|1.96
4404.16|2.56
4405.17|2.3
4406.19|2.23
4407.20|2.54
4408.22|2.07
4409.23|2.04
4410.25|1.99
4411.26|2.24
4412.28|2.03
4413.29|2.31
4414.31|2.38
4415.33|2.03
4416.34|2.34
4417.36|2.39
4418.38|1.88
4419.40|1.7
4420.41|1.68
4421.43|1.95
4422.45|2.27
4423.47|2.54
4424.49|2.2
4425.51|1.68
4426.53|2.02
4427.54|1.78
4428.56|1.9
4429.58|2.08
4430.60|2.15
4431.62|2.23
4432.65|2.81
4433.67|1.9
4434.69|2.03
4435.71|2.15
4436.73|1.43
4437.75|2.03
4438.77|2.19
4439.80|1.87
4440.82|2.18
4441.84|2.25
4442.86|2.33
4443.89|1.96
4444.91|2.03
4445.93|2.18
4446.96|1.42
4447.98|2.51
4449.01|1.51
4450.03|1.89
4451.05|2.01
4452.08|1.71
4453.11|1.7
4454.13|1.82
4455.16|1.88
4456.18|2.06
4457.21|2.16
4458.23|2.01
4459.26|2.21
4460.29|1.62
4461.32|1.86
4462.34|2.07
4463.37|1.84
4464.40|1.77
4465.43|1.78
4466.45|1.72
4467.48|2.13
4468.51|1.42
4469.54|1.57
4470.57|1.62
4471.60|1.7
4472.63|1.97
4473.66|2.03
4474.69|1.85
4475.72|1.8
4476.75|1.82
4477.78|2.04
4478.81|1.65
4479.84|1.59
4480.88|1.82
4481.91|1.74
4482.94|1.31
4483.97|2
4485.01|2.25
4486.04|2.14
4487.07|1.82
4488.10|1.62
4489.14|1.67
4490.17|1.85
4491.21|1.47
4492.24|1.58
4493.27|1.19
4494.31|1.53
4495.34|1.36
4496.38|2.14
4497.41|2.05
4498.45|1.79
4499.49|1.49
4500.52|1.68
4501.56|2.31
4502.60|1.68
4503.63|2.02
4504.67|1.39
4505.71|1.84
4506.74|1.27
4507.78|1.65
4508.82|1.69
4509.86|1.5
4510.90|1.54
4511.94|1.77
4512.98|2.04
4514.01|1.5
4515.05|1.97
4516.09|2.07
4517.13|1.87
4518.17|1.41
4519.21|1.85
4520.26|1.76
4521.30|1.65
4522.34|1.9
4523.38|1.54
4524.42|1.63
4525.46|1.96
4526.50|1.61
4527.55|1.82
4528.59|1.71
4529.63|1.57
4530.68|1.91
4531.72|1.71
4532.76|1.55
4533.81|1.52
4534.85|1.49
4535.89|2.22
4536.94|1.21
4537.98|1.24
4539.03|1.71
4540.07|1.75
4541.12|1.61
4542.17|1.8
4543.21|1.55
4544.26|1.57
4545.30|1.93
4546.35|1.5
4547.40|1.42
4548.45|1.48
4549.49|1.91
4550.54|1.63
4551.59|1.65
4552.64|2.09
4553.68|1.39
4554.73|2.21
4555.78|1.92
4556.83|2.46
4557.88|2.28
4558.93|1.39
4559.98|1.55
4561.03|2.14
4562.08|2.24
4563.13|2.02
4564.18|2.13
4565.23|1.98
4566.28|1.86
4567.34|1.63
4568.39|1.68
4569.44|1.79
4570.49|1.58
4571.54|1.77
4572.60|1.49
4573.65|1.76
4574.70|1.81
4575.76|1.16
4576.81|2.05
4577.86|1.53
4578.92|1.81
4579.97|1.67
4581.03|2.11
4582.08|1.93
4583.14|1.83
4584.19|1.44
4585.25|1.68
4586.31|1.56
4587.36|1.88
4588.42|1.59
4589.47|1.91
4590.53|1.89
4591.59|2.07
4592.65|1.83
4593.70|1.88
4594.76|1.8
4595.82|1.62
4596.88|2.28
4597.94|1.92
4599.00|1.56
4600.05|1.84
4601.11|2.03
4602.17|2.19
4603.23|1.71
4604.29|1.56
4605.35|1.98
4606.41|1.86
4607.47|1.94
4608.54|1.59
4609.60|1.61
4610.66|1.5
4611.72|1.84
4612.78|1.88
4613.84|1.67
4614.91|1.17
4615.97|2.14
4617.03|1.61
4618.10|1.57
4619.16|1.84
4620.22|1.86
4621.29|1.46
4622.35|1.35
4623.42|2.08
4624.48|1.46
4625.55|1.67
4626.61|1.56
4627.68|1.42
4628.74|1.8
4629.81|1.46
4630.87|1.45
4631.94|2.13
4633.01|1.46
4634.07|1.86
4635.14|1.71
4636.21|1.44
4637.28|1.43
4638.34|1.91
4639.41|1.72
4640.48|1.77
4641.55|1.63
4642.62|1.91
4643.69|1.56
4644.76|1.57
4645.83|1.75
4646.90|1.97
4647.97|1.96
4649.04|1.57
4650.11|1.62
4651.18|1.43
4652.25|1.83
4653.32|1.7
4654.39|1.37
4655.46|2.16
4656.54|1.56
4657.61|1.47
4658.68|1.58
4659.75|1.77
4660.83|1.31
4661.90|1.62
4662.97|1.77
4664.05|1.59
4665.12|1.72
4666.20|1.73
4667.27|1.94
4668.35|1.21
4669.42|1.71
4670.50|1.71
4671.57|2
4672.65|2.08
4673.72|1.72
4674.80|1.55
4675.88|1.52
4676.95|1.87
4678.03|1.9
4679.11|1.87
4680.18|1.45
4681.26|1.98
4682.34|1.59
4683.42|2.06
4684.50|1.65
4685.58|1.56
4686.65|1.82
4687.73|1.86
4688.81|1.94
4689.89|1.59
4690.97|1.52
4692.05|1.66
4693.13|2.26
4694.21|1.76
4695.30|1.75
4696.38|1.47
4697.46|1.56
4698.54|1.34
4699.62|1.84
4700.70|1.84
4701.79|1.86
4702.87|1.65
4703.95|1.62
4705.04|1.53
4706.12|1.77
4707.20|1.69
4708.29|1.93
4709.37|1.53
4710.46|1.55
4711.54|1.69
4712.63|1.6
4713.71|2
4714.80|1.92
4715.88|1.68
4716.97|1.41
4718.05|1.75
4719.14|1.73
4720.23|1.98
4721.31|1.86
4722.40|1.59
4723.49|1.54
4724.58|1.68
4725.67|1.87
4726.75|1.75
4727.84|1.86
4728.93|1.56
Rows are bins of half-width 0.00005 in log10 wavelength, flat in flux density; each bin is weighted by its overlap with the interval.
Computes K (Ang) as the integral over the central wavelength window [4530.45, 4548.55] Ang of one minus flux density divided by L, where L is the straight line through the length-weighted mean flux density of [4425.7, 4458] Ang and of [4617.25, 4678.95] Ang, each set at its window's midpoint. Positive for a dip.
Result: 2.3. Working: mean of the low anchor 2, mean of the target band 1.62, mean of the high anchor 1.68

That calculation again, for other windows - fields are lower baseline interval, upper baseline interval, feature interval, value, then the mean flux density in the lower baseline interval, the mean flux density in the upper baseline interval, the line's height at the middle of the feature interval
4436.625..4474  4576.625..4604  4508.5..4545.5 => 3.3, 1.91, 1.83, 1.86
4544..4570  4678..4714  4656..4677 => 1.0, 1.84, 1.72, 1.75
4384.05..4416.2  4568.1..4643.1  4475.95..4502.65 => 3.6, 2.26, 1.73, 2.03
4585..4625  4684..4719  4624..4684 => 1.7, 1.77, 1.71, 1.74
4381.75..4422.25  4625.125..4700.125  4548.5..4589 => 1.8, 2.22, 1.7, 1.88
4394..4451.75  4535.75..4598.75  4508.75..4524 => 1.3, 2.12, 1.78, 1.9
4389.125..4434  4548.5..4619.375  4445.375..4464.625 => 1.7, 2.2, 1.8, 2.1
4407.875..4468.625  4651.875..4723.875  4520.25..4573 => 3.7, 2.01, 1.71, 1.88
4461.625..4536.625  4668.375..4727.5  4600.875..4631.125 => 0.7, 1.75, 1.73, 1.74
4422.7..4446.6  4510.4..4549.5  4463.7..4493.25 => 2.1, 2.08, 1.69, 1.9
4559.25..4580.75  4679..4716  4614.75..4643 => 1.4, 1.78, 1.72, 1.76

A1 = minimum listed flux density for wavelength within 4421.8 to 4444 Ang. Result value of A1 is 1.43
